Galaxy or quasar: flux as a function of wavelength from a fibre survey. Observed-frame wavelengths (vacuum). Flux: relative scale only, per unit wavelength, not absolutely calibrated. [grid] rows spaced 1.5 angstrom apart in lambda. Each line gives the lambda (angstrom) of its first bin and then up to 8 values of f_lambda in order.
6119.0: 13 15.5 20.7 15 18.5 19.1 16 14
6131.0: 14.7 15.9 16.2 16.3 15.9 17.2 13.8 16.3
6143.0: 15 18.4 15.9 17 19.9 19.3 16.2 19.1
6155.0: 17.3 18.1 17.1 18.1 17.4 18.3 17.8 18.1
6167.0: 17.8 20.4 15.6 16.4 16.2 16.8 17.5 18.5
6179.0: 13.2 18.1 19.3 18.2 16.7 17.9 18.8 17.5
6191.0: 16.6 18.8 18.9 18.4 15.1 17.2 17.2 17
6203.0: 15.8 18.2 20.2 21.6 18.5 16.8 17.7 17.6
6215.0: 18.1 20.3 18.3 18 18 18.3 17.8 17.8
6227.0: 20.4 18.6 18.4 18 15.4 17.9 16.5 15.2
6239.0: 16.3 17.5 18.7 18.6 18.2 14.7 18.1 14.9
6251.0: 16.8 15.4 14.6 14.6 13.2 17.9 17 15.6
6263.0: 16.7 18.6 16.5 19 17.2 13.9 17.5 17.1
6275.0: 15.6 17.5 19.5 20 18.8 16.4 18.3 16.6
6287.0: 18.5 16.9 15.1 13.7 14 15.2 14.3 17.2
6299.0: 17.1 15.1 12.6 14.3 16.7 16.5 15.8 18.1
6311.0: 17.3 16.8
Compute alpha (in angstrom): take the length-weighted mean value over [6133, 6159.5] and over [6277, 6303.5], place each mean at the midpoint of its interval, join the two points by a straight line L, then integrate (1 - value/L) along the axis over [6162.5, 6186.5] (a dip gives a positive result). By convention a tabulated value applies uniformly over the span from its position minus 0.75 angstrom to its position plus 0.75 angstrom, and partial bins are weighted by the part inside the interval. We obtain -0.7 angstrom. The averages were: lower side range 17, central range 17.4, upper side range 16.4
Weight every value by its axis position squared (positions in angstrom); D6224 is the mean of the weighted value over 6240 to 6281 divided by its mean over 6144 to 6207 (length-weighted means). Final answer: 0.98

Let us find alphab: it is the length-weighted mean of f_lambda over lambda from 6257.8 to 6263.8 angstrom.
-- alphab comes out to 16.8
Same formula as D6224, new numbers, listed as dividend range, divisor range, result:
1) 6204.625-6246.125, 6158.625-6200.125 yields 1.05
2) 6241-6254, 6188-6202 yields 0.98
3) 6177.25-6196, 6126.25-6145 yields 1.13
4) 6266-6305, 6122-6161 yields 1.02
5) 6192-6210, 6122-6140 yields 1.13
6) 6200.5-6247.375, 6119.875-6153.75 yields 1.10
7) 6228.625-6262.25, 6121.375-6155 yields 1.02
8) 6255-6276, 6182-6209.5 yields 0.94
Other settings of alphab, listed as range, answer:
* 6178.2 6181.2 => 15.7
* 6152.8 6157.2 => 18.2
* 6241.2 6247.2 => 17.6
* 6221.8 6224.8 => 18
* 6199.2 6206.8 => 17.7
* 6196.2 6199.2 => 16.2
